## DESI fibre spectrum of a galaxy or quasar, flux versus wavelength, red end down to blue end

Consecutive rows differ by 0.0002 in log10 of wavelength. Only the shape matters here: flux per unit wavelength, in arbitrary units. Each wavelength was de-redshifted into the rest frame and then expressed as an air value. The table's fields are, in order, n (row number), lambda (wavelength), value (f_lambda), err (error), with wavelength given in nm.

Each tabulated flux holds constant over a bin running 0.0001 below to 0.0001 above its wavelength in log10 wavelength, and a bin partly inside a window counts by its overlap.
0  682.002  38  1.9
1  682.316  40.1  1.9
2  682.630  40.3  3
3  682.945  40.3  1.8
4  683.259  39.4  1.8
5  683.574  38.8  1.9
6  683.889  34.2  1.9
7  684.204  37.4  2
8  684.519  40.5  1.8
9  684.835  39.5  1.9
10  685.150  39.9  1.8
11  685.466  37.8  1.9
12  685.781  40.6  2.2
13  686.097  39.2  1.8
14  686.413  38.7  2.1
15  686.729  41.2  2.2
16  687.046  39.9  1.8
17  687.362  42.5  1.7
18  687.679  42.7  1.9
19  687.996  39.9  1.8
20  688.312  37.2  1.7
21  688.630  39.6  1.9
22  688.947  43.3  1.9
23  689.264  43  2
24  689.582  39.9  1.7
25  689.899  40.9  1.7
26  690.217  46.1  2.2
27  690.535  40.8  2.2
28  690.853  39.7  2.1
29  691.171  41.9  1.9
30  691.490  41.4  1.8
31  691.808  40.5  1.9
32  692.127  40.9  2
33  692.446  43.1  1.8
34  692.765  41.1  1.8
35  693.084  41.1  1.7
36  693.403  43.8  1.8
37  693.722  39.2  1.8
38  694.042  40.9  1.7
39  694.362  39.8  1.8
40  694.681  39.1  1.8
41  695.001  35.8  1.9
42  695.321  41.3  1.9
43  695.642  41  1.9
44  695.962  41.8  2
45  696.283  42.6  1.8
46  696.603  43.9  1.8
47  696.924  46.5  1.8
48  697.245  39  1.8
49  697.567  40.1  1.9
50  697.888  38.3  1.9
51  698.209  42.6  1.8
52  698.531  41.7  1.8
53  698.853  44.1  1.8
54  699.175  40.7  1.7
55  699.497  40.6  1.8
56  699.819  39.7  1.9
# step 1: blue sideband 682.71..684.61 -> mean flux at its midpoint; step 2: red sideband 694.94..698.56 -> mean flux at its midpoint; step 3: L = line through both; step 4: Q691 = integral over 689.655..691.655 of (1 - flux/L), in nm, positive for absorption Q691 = -0.086 nm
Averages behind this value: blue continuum 38.4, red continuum 41.3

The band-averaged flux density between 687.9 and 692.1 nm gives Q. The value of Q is 41.1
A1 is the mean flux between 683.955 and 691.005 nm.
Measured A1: 40.4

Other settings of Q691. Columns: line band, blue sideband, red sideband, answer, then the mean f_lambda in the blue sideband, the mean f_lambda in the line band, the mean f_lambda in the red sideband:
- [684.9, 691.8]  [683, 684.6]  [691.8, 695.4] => -0.27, 38.1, 40.8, 40.5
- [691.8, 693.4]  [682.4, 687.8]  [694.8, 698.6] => -0.04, 39.6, 41.7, 41.2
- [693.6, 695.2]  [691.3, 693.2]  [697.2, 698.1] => 0.06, 41.4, 39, 39.3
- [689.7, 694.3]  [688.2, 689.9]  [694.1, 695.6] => -0.17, 40.7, 41.5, 39.3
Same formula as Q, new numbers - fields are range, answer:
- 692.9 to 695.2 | 40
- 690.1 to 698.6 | 41.2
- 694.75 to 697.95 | 41.1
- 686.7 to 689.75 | 40.9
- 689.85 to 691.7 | 41.8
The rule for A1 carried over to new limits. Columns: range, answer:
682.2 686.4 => 39.1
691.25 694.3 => 41.3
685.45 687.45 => 40.1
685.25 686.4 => 39.2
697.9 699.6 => 41.7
